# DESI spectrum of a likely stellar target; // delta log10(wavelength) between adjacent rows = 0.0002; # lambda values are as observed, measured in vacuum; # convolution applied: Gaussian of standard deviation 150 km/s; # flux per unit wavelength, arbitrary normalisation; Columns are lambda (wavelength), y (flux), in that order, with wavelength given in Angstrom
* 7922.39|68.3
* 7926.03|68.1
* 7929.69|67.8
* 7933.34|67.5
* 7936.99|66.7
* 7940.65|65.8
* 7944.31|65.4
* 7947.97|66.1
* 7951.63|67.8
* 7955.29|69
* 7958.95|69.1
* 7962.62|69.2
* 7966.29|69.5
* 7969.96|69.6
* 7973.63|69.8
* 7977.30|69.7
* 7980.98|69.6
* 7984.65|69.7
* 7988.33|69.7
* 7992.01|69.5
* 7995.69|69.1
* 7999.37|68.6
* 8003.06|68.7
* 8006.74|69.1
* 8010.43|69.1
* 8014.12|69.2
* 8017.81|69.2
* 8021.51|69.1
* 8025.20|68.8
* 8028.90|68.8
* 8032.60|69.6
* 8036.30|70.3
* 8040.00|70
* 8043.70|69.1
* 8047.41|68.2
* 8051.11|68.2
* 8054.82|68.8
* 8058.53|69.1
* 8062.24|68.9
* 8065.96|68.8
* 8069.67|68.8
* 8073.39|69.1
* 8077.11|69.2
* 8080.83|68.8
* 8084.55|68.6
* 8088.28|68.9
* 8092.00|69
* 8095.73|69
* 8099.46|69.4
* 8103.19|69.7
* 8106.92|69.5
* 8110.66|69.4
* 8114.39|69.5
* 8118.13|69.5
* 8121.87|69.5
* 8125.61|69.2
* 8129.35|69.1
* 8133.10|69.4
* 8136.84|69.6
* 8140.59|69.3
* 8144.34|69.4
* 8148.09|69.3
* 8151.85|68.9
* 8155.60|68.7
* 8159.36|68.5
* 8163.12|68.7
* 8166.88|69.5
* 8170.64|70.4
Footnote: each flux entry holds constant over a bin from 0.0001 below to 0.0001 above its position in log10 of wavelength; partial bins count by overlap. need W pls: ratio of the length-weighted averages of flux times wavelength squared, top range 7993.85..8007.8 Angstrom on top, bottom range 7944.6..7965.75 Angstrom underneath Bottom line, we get 1.02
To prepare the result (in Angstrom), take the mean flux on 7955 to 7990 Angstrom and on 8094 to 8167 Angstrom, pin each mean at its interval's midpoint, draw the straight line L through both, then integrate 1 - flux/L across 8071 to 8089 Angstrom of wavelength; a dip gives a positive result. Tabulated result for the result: 0.1 Angstrom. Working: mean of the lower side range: 69.5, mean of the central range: 68.9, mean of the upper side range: 69.2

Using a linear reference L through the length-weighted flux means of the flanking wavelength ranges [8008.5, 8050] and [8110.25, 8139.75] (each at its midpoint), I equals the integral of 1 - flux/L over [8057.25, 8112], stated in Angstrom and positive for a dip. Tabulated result 0.2 Angstrom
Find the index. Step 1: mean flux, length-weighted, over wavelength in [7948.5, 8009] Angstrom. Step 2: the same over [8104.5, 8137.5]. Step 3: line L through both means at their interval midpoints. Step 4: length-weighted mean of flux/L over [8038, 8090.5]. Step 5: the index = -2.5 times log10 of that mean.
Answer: 0.01 mag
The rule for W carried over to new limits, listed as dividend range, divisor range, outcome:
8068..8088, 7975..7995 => 1.01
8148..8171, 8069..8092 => 1.02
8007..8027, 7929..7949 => 1.06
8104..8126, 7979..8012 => 1.03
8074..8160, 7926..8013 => 1.05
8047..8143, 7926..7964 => 1.06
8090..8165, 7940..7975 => 1.06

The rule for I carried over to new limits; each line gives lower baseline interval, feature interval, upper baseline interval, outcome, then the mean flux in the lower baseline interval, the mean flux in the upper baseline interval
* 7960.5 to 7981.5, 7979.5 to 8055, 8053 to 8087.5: 0.1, 69.5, 68.9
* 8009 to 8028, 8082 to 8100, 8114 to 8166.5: 0.0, 69.1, 69.2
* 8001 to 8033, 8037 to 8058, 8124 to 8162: 0.0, 69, 69.1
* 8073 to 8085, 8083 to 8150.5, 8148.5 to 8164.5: -0.4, 69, 68.7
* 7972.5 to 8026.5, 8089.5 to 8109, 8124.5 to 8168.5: 0.0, 69.3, 69.1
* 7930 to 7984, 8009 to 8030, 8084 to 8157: -0.1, 68.2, 69.3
